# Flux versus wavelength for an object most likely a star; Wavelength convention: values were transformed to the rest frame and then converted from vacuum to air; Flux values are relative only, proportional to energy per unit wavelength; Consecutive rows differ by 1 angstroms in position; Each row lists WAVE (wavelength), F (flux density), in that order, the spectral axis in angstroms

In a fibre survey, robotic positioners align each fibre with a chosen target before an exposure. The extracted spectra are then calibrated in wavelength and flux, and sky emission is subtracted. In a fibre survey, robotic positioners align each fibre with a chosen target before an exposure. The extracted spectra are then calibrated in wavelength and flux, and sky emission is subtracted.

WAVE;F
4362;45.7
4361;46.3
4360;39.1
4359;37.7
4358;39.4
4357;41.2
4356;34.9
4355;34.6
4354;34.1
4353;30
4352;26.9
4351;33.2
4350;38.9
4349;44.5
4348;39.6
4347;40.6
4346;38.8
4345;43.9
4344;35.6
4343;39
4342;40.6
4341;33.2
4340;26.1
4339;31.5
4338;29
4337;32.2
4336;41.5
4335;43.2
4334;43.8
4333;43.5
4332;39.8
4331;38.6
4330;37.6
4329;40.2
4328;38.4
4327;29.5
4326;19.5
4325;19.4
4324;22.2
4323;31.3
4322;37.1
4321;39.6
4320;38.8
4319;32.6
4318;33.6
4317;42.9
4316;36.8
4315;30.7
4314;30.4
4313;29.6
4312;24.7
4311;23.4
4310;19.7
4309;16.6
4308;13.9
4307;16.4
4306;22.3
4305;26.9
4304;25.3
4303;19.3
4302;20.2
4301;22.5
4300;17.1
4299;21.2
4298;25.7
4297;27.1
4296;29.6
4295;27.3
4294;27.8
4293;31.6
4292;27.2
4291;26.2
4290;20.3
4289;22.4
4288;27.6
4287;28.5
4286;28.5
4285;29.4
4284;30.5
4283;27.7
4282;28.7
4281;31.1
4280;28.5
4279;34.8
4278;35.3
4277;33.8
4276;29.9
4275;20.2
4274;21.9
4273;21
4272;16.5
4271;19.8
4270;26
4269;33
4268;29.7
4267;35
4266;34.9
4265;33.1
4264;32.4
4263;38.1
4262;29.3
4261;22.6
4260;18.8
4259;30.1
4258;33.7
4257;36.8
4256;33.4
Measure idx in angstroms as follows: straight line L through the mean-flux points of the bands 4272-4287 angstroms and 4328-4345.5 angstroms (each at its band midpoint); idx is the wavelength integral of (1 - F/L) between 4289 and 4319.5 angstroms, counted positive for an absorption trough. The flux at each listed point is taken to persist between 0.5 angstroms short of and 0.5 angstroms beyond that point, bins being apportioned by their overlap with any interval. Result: 6.4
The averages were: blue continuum 28.3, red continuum 37.6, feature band 25.6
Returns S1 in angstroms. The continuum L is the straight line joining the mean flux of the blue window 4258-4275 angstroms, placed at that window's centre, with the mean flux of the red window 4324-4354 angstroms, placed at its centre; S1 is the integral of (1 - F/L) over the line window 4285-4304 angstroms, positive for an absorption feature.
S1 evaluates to 3.4 angstroms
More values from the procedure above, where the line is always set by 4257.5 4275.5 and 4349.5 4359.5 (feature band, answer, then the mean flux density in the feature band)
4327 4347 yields -2.4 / 37.6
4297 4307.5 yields 3.0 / 21.9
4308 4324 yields 0.8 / 30.4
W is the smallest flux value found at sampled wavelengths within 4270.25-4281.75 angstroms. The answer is 16.5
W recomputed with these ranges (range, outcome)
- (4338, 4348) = 26.1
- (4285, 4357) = 13.9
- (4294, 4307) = 16.4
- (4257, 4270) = 18.8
